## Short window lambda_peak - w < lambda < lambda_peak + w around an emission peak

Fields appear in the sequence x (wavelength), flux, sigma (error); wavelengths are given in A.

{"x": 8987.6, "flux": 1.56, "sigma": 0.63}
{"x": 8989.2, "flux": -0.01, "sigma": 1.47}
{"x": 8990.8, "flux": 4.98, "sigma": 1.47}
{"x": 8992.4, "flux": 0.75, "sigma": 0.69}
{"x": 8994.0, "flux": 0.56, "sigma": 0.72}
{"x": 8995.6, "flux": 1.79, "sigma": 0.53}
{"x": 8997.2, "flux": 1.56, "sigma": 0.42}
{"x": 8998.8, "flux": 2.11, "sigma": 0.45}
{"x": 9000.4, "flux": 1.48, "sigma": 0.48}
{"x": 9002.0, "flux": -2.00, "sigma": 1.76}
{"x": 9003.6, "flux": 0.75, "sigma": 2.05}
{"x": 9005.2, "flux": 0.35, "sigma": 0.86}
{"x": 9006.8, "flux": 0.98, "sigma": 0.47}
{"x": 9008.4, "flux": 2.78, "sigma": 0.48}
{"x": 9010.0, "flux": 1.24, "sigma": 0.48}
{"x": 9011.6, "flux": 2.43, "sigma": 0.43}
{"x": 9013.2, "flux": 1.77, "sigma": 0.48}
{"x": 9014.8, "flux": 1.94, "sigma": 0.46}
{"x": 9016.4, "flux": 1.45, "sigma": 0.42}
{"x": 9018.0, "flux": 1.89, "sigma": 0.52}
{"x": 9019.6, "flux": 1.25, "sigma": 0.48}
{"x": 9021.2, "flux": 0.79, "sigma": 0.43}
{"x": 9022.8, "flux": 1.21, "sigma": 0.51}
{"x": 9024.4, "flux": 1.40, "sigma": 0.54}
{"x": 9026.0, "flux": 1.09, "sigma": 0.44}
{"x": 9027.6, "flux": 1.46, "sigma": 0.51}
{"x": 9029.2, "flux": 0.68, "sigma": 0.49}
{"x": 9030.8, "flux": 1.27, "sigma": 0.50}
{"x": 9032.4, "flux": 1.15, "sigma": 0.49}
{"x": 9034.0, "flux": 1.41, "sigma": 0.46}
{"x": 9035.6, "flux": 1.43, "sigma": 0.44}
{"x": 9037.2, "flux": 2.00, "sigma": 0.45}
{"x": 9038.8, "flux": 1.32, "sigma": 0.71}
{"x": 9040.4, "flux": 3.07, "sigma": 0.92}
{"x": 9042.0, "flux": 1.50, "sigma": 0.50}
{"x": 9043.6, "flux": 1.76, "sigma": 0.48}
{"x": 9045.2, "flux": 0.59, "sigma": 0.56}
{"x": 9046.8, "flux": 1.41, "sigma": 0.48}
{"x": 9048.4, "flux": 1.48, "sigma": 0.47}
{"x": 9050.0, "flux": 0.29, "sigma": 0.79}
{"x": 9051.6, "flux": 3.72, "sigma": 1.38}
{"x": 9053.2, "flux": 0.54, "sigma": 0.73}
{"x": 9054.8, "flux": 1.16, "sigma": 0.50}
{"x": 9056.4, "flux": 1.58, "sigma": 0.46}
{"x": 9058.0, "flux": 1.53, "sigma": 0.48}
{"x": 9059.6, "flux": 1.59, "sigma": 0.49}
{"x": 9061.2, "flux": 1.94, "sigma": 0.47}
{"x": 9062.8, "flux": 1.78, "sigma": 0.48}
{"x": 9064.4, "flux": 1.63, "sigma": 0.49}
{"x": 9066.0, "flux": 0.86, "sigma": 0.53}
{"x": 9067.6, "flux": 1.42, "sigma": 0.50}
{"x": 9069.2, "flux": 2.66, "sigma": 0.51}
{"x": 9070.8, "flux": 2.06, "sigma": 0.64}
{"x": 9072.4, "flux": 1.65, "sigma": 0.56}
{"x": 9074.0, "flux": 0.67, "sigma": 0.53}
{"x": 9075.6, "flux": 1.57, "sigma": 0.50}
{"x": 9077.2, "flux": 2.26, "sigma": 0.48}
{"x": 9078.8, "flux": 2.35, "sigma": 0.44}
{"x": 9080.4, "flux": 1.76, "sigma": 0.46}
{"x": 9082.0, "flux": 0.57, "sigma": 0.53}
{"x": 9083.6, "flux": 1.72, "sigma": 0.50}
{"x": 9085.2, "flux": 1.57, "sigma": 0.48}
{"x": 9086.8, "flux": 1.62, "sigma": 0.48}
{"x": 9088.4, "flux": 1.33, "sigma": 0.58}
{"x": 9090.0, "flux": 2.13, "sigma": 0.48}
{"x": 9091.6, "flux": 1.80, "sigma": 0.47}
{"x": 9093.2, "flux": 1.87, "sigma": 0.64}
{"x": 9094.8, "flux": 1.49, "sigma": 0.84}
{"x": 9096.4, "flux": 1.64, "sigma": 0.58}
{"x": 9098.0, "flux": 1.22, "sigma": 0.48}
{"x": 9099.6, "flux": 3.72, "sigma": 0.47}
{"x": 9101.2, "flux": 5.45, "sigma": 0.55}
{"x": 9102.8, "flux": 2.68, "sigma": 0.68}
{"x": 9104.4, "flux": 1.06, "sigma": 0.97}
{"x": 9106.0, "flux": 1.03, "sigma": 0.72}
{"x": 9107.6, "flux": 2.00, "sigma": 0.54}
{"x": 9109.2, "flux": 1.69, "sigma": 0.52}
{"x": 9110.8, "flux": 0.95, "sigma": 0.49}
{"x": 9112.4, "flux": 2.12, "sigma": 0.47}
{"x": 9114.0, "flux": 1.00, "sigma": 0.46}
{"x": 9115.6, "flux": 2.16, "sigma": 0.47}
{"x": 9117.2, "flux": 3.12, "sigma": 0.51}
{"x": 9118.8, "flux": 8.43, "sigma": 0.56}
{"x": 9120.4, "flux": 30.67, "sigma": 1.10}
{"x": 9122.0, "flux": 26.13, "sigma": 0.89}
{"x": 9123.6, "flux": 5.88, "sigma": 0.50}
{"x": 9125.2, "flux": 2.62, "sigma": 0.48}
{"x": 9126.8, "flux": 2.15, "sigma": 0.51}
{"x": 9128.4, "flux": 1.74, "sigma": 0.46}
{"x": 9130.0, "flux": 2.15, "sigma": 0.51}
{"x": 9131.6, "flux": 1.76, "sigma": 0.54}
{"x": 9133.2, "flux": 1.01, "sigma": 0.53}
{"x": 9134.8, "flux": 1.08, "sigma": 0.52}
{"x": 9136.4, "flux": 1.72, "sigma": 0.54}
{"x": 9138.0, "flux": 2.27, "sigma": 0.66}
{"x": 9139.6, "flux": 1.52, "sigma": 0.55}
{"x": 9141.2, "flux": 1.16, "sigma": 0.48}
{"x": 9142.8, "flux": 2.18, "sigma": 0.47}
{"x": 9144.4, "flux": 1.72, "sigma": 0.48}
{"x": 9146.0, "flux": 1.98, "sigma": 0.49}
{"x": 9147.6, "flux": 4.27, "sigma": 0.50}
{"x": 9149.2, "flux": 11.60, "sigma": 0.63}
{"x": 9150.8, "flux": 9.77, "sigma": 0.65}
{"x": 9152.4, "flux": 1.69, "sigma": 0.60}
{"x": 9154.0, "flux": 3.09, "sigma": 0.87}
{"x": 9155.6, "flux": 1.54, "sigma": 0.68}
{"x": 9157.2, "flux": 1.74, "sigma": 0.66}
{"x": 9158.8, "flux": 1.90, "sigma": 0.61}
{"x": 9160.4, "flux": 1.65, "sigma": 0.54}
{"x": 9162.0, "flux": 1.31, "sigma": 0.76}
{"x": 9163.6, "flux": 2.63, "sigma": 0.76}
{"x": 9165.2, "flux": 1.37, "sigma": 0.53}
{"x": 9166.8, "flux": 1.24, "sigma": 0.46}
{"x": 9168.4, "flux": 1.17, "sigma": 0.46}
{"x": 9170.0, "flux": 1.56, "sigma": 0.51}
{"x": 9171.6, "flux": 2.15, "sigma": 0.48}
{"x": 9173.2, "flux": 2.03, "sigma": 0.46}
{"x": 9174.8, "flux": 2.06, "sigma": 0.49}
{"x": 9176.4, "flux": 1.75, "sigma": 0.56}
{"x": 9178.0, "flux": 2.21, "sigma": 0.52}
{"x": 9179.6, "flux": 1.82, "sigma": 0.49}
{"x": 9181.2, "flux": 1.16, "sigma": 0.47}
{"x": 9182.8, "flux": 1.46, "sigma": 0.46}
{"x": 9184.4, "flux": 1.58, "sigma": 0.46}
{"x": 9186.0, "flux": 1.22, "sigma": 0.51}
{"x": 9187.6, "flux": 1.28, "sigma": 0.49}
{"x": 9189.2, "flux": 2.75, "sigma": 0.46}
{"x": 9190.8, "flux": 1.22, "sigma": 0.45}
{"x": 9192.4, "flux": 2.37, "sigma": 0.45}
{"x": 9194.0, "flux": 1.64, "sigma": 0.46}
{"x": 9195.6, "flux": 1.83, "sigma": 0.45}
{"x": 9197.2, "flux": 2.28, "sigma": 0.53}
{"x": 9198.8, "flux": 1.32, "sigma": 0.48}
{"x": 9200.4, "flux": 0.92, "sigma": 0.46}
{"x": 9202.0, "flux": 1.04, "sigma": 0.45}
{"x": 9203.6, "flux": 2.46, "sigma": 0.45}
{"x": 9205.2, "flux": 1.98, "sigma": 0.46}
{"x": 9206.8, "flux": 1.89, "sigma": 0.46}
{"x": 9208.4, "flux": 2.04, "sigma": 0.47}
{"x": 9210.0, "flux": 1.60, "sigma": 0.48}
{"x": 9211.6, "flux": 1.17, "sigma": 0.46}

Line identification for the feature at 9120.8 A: H-alpha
